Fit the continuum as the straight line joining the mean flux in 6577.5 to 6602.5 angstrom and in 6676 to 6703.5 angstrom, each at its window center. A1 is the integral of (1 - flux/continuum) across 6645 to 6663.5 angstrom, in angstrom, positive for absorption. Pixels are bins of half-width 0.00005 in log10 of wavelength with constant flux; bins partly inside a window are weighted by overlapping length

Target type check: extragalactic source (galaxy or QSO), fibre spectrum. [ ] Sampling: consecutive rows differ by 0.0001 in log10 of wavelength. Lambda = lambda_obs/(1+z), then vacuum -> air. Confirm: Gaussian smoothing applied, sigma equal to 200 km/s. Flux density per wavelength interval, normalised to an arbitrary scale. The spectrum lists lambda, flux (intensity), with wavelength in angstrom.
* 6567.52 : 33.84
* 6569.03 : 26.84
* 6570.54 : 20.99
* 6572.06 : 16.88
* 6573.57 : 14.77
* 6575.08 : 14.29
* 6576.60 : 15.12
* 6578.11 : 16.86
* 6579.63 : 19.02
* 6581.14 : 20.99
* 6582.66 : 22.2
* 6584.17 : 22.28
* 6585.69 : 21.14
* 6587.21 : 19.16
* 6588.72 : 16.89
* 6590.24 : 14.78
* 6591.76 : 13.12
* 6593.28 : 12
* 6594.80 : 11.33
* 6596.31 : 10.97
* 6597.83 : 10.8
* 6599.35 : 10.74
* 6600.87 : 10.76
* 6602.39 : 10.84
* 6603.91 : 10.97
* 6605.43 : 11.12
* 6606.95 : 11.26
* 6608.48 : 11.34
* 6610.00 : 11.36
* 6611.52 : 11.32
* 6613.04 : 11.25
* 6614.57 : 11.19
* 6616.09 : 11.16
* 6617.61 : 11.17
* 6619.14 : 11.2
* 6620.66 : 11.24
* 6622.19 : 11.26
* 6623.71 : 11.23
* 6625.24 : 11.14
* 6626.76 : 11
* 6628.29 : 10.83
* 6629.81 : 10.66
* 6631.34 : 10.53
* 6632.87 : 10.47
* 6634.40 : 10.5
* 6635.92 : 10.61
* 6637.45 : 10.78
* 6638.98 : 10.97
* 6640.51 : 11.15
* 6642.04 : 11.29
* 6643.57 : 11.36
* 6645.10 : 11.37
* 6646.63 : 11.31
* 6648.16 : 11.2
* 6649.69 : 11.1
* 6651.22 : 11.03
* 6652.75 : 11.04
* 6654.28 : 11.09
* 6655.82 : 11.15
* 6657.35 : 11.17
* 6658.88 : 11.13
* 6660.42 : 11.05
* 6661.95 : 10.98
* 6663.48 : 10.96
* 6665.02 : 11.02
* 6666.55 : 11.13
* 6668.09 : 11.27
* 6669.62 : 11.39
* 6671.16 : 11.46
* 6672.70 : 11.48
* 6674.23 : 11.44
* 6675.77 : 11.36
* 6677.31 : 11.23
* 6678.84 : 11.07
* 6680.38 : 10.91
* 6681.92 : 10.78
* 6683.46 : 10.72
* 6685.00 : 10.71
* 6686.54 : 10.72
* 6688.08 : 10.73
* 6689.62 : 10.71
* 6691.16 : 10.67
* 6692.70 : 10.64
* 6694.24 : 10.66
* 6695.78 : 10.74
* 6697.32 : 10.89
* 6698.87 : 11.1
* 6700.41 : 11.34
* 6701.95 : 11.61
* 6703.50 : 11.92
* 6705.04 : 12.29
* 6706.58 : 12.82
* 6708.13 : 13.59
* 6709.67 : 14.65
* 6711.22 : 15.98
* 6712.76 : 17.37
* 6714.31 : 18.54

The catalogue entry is 2.2 angstrom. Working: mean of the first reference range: 15.6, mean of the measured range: 11.1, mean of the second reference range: 10.9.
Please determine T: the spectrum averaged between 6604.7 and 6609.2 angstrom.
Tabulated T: 11.2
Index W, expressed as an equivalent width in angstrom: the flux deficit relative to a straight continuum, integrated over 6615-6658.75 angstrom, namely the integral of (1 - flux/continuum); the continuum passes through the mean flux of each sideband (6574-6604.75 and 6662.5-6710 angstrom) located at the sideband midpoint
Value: 7.38 angstrom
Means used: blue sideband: 15.2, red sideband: 11.3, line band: 11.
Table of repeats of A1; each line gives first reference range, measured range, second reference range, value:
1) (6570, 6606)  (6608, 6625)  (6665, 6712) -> 3.6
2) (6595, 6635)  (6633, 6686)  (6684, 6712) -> 1.5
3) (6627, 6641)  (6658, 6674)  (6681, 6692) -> -0.7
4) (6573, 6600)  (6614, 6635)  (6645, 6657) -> 3.4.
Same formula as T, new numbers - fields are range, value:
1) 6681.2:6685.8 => 10.7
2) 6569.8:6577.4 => 16.4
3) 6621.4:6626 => 11.2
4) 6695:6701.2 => 11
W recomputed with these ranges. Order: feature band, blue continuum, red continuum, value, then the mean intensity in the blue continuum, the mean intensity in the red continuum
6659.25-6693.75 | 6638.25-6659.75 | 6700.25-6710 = 2.44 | 11.2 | 12.6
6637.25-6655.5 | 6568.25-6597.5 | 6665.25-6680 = 2.63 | 17.3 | 11.3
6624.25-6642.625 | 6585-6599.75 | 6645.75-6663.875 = 1.99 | 14.1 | 11.1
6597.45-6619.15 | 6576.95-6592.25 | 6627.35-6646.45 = 5.70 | 18.6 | 10.9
